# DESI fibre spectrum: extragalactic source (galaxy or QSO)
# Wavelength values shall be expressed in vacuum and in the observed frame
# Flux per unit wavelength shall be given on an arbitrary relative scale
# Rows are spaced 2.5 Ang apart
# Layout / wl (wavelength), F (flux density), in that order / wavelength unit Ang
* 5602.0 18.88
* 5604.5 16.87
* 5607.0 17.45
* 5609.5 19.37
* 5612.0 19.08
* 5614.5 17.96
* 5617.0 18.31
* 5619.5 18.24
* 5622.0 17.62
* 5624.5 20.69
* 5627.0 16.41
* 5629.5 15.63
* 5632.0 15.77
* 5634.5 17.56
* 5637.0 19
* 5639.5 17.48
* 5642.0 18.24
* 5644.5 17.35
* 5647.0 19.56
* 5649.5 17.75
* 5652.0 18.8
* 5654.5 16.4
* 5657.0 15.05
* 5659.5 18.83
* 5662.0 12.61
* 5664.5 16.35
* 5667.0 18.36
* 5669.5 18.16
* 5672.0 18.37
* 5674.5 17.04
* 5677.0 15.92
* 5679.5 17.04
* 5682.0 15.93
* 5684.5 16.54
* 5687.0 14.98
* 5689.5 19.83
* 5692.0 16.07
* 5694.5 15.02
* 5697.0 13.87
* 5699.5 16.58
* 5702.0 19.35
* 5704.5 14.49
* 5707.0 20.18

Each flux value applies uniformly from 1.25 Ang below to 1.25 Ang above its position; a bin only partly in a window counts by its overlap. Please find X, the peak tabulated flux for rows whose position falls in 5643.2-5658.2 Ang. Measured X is 19.56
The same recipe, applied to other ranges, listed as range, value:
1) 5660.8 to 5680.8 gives 18.37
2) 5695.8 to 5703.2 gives 19.35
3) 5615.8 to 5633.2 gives 20.69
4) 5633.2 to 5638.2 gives 19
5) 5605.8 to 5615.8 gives 19.37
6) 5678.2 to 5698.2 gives 19.83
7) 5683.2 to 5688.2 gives 16.54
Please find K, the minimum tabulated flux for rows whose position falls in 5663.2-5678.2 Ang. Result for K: 15.92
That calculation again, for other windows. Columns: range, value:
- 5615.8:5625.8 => 17.62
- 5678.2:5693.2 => 14.98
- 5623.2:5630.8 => 15.63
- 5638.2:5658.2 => 15.05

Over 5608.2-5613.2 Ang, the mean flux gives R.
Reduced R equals 19.2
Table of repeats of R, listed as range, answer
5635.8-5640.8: 18.2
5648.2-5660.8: 17.4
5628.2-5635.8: 16.3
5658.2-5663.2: 15.7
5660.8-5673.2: 16.8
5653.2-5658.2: 15.8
